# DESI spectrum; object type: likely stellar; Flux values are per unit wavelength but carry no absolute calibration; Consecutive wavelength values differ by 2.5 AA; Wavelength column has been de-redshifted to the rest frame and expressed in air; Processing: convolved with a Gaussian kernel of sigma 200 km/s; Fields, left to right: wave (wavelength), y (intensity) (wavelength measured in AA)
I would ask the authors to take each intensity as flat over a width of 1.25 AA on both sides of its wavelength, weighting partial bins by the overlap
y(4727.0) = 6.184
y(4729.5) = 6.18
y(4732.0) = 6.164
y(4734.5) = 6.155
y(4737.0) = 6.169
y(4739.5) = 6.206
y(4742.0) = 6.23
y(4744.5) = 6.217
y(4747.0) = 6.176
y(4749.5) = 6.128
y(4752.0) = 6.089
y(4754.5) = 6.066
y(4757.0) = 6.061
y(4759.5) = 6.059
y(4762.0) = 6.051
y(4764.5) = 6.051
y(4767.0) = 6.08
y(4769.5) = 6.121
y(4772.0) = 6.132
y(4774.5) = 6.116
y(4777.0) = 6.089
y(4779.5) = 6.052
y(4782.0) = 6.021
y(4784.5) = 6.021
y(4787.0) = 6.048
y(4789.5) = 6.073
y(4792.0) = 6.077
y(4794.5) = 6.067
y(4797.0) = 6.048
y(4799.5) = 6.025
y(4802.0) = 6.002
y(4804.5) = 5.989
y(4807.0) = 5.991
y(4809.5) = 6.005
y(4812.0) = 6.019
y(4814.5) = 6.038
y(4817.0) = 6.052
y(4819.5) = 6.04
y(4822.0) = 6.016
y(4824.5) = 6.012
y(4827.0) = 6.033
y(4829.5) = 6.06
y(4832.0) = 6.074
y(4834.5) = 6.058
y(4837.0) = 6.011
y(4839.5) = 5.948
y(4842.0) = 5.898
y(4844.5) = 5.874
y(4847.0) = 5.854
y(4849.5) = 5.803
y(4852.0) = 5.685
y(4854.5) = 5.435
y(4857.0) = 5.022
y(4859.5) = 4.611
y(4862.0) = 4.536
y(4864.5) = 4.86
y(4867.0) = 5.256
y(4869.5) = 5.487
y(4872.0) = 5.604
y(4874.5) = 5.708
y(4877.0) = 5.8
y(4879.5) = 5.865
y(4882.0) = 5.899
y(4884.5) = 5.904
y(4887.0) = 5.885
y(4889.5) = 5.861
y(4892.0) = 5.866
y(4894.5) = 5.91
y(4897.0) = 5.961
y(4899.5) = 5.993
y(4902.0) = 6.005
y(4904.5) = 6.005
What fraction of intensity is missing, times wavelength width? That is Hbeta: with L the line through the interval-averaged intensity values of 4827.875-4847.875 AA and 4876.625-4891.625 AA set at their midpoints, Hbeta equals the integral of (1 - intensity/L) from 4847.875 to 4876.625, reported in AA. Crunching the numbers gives 3.0 AA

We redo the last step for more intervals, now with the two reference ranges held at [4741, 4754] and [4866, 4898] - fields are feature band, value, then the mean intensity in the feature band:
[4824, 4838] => -0.29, 6.04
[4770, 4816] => -0.13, 6.05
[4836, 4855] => 0.17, 5.83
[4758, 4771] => 0.08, 6.07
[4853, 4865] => 1.91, 4.91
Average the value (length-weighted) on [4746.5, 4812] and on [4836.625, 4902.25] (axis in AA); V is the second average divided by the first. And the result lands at 0.9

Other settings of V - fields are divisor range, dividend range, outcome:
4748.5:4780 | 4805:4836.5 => 0.99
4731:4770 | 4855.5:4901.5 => 0.91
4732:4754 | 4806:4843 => 0.98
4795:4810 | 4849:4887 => 0.90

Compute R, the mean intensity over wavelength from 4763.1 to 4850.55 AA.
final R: 6.02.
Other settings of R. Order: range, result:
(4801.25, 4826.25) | 6.02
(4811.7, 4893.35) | 5.73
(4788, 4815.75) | 6.03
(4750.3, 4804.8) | 6.06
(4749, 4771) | 6.08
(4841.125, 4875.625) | 5.4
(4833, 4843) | 5.98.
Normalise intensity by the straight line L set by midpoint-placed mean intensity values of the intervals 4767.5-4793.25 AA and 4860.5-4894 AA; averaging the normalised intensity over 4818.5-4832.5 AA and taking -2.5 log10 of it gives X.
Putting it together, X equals -0.04 mag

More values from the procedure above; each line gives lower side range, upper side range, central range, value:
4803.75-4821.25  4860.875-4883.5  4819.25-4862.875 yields 0.006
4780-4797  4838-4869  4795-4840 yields -0.049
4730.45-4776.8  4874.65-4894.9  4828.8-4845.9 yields -0.005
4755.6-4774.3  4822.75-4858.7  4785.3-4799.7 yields -0.012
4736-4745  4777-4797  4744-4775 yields 0.008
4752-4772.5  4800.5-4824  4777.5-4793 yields 0.000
